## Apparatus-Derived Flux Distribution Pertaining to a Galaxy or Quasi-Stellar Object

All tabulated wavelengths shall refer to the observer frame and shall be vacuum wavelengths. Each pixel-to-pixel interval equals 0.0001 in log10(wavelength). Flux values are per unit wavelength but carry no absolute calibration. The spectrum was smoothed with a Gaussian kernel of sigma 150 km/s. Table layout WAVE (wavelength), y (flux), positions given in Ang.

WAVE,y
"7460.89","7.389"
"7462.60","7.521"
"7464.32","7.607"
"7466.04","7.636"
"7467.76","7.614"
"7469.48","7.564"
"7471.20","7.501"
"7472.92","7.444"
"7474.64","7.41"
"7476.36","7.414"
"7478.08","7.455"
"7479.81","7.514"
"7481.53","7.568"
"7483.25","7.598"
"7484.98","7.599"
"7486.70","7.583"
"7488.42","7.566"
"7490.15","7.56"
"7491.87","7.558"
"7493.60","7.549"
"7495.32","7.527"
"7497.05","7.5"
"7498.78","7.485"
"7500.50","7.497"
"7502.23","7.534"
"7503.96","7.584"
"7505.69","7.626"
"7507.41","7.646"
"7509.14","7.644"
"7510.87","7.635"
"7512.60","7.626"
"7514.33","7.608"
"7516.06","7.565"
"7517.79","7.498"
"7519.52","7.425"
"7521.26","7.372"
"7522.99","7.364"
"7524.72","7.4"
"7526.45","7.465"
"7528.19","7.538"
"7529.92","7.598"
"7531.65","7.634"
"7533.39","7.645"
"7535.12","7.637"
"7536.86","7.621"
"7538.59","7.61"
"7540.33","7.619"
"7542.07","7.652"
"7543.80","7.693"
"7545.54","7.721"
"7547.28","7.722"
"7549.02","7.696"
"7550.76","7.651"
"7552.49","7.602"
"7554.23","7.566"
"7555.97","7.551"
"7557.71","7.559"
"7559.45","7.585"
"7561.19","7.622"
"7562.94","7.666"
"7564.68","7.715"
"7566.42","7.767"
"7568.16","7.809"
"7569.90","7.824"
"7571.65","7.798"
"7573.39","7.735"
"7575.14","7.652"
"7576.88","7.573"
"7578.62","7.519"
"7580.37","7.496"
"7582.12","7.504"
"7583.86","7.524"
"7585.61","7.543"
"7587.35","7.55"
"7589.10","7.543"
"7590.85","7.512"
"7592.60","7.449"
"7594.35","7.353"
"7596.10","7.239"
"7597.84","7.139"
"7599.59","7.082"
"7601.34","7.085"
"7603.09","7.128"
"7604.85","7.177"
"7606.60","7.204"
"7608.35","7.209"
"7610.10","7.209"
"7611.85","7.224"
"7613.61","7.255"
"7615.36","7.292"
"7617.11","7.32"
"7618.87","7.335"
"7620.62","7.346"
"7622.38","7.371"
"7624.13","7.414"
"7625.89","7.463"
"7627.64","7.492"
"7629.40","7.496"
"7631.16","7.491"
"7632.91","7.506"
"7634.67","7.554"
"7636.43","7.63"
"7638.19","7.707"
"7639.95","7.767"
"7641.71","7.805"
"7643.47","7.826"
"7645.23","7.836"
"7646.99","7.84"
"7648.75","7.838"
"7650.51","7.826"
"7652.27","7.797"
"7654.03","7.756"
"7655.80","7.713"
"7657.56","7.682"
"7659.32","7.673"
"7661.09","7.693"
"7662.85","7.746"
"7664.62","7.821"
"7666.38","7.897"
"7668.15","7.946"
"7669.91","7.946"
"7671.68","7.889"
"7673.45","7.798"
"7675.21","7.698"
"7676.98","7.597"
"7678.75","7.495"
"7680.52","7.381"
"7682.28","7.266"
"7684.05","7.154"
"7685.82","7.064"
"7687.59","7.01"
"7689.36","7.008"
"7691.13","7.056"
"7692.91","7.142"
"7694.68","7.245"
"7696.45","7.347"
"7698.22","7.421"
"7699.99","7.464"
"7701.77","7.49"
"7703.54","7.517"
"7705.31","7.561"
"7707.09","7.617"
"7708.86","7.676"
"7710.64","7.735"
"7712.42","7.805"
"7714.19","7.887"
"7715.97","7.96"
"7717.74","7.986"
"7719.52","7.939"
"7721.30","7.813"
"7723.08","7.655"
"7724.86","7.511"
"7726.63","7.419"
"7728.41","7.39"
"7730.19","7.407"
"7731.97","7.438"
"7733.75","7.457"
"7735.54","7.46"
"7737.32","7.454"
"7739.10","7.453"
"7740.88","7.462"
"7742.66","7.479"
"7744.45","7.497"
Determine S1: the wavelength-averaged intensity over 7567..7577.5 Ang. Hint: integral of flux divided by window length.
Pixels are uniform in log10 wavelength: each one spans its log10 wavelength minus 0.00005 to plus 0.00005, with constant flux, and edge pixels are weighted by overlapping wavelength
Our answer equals 7.74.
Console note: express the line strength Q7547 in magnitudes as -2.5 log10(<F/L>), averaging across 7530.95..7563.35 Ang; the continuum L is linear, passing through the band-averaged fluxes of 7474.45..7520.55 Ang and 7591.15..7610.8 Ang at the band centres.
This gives -0.04 mag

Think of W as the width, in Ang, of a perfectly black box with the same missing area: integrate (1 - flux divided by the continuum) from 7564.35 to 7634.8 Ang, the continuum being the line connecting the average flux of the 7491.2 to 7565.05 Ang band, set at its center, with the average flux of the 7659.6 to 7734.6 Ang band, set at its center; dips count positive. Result 1.3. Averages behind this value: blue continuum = 7.58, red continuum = 7.56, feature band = 7.43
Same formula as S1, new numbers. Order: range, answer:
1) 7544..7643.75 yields 7.5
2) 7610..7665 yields 7.59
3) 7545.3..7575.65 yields 7.68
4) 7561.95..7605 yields 7.5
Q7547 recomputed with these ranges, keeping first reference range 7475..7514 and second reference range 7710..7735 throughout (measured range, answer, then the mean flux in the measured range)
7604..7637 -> 0.04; 7.37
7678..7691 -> 0.07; 7.19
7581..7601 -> 0.03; 7.4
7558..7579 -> -0.01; 7.69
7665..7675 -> -0.03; 7.88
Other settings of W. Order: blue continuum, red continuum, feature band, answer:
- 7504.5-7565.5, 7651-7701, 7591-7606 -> 0.68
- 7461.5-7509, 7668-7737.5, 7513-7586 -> -0.63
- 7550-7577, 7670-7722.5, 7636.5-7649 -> -0.34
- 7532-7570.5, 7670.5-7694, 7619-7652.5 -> -0.72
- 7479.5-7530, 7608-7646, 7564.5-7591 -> -0.44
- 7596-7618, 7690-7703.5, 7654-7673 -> -1.38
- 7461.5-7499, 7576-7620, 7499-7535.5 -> -0.36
